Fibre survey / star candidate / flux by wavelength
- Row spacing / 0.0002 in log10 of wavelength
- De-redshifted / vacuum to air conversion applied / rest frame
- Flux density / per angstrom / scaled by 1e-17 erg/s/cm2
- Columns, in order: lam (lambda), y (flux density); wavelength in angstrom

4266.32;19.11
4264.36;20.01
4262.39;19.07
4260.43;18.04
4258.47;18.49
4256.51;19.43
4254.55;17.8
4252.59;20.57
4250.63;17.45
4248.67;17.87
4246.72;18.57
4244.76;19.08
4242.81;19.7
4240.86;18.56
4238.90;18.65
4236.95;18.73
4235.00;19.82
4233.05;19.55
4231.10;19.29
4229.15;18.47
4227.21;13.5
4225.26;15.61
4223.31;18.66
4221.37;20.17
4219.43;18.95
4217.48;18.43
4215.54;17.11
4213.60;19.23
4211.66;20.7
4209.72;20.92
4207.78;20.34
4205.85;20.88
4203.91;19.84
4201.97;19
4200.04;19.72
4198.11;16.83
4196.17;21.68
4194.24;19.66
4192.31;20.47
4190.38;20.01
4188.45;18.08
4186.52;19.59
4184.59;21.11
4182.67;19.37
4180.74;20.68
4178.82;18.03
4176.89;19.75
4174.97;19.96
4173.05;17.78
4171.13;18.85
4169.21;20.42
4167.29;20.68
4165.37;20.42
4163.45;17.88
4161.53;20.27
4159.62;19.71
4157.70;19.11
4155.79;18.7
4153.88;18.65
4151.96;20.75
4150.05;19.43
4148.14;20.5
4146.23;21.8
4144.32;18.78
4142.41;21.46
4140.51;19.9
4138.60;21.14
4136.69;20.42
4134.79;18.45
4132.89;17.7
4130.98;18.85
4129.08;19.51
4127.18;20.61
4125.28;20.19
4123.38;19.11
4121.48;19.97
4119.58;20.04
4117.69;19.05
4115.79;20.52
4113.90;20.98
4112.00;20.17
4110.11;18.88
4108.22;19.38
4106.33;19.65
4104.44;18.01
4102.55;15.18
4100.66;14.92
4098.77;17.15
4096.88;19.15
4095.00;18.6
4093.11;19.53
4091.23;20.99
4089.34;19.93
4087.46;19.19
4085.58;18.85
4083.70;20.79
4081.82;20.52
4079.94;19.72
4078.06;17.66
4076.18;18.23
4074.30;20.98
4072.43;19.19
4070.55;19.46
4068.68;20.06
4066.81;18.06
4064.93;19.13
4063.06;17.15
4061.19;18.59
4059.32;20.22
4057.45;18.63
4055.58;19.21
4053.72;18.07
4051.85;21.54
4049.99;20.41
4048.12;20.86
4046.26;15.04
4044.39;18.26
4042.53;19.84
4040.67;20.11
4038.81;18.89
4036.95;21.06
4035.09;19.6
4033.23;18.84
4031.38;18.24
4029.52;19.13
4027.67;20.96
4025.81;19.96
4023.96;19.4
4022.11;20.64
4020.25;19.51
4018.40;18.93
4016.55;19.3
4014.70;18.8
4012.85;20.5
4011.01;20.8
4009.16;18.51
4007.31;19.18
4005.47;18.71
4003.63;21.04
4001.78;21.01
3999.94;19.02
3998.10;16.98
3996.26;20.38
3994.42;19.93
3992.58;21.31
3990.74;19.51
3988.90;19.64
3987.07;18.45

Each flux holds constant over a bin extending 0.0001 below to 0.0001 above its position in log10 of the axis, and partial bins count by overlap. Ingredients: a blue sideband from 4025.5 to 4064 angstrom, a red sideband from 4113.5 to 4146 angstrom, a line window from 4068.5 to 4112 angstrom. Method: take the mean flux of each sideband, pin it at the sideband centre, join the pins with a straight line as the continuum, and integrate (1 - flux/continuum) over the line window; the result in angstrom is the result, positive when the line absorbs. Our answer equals 1.33 angstrom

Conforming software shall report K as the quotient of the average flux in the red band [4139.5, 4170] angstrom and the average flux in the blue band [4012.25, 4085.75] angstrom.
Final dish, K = 1.0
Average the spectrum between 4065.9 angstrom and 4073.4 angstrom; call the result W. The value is 19.2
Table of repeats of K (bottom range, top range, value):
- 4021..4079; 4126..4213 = 1.02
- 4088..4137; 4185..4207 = 1.03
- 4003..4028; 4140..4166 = 1.01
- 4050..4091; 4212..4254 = 0.96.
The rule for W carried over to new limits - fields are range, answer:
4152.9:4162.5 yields 19.3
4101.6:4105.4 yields 16.6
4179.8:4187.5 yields 20.2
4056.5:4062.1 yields 19.1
